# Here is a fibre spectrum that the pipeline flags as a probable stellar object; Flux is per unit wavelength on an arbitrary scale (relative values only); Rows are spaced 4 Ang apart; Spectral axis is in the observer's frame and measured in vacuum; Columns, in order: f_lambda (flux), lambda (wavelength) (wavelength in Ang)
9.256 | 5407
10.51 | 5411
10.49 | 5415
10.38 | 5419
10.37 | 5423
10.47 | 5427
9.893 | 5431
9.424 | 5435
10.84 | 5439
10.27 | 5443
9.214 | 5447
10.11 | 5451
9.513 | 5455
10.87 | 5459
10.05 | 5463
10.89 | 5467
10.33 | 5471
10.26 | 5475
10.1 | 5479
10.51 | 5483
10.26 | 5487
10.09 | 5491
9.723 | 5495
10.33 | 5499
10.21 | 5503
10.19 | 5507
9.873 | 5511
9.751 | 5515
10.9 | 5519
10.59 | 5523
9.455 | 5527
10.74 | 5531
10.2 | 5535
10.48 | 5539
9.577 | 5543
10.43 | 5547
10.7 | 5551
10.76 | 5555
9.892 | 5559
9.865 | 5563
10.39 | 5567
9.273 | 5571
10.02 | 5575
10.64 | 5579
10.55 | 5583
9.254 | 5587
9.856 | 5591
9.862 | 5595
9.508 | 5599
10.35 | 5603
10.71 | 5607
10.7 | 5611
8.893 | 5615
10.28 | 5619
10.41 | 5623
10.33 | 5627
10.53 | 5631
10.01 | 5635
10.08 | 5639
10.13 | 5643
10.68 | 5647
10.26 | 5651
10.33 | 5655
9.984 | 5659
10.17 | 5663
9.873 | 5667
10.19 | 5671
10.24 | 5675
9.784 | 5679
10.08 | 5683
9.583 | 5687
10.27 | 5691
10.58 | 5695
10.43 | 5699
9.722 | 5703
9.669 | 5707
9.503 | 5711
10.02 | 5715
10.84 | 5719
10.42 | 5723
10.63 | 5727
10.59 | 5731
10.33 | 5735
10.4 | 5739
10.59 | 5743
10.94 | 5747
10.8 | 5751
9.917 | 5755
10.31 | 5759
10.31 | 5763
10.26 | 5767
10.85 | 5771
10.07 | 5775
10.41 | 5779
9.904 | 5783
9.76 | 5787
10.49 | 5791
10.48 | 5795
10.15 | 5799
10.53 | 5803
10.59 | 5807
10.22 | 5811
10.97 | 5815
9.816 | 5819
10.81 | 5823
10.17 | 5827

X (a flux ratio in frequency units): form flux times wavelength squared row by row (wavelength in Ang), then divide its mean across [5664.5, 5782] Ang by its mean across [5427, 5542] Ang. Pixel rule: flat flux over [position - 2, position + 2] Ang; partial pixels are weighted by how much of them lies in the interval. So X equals 1.10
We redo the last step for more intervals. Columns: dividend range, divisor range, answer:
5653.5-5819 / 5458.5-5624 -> 1.08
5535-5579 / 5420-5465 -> 1.05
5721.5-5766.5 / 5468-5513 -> 1.12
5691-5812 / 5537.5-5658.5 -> 1.07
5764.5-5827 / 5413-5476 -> 1.15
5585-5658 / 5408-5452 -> 1.07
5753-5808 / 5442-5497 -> 1.13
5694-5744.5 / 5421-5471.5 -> 1.11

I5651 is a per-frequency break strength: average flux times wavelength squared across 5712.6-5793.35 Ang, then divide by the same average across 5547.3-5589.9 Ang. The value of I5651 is 1.09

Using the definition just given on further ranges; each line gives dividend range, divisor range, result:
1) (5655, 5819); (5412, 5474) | 1.12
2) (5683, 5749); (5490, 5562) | 1.08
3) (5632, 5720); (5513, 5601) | 1.04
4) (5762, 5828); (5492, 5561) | 1.11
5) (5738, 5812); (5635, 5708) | 1.06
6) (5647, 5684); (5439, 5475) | 1.07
